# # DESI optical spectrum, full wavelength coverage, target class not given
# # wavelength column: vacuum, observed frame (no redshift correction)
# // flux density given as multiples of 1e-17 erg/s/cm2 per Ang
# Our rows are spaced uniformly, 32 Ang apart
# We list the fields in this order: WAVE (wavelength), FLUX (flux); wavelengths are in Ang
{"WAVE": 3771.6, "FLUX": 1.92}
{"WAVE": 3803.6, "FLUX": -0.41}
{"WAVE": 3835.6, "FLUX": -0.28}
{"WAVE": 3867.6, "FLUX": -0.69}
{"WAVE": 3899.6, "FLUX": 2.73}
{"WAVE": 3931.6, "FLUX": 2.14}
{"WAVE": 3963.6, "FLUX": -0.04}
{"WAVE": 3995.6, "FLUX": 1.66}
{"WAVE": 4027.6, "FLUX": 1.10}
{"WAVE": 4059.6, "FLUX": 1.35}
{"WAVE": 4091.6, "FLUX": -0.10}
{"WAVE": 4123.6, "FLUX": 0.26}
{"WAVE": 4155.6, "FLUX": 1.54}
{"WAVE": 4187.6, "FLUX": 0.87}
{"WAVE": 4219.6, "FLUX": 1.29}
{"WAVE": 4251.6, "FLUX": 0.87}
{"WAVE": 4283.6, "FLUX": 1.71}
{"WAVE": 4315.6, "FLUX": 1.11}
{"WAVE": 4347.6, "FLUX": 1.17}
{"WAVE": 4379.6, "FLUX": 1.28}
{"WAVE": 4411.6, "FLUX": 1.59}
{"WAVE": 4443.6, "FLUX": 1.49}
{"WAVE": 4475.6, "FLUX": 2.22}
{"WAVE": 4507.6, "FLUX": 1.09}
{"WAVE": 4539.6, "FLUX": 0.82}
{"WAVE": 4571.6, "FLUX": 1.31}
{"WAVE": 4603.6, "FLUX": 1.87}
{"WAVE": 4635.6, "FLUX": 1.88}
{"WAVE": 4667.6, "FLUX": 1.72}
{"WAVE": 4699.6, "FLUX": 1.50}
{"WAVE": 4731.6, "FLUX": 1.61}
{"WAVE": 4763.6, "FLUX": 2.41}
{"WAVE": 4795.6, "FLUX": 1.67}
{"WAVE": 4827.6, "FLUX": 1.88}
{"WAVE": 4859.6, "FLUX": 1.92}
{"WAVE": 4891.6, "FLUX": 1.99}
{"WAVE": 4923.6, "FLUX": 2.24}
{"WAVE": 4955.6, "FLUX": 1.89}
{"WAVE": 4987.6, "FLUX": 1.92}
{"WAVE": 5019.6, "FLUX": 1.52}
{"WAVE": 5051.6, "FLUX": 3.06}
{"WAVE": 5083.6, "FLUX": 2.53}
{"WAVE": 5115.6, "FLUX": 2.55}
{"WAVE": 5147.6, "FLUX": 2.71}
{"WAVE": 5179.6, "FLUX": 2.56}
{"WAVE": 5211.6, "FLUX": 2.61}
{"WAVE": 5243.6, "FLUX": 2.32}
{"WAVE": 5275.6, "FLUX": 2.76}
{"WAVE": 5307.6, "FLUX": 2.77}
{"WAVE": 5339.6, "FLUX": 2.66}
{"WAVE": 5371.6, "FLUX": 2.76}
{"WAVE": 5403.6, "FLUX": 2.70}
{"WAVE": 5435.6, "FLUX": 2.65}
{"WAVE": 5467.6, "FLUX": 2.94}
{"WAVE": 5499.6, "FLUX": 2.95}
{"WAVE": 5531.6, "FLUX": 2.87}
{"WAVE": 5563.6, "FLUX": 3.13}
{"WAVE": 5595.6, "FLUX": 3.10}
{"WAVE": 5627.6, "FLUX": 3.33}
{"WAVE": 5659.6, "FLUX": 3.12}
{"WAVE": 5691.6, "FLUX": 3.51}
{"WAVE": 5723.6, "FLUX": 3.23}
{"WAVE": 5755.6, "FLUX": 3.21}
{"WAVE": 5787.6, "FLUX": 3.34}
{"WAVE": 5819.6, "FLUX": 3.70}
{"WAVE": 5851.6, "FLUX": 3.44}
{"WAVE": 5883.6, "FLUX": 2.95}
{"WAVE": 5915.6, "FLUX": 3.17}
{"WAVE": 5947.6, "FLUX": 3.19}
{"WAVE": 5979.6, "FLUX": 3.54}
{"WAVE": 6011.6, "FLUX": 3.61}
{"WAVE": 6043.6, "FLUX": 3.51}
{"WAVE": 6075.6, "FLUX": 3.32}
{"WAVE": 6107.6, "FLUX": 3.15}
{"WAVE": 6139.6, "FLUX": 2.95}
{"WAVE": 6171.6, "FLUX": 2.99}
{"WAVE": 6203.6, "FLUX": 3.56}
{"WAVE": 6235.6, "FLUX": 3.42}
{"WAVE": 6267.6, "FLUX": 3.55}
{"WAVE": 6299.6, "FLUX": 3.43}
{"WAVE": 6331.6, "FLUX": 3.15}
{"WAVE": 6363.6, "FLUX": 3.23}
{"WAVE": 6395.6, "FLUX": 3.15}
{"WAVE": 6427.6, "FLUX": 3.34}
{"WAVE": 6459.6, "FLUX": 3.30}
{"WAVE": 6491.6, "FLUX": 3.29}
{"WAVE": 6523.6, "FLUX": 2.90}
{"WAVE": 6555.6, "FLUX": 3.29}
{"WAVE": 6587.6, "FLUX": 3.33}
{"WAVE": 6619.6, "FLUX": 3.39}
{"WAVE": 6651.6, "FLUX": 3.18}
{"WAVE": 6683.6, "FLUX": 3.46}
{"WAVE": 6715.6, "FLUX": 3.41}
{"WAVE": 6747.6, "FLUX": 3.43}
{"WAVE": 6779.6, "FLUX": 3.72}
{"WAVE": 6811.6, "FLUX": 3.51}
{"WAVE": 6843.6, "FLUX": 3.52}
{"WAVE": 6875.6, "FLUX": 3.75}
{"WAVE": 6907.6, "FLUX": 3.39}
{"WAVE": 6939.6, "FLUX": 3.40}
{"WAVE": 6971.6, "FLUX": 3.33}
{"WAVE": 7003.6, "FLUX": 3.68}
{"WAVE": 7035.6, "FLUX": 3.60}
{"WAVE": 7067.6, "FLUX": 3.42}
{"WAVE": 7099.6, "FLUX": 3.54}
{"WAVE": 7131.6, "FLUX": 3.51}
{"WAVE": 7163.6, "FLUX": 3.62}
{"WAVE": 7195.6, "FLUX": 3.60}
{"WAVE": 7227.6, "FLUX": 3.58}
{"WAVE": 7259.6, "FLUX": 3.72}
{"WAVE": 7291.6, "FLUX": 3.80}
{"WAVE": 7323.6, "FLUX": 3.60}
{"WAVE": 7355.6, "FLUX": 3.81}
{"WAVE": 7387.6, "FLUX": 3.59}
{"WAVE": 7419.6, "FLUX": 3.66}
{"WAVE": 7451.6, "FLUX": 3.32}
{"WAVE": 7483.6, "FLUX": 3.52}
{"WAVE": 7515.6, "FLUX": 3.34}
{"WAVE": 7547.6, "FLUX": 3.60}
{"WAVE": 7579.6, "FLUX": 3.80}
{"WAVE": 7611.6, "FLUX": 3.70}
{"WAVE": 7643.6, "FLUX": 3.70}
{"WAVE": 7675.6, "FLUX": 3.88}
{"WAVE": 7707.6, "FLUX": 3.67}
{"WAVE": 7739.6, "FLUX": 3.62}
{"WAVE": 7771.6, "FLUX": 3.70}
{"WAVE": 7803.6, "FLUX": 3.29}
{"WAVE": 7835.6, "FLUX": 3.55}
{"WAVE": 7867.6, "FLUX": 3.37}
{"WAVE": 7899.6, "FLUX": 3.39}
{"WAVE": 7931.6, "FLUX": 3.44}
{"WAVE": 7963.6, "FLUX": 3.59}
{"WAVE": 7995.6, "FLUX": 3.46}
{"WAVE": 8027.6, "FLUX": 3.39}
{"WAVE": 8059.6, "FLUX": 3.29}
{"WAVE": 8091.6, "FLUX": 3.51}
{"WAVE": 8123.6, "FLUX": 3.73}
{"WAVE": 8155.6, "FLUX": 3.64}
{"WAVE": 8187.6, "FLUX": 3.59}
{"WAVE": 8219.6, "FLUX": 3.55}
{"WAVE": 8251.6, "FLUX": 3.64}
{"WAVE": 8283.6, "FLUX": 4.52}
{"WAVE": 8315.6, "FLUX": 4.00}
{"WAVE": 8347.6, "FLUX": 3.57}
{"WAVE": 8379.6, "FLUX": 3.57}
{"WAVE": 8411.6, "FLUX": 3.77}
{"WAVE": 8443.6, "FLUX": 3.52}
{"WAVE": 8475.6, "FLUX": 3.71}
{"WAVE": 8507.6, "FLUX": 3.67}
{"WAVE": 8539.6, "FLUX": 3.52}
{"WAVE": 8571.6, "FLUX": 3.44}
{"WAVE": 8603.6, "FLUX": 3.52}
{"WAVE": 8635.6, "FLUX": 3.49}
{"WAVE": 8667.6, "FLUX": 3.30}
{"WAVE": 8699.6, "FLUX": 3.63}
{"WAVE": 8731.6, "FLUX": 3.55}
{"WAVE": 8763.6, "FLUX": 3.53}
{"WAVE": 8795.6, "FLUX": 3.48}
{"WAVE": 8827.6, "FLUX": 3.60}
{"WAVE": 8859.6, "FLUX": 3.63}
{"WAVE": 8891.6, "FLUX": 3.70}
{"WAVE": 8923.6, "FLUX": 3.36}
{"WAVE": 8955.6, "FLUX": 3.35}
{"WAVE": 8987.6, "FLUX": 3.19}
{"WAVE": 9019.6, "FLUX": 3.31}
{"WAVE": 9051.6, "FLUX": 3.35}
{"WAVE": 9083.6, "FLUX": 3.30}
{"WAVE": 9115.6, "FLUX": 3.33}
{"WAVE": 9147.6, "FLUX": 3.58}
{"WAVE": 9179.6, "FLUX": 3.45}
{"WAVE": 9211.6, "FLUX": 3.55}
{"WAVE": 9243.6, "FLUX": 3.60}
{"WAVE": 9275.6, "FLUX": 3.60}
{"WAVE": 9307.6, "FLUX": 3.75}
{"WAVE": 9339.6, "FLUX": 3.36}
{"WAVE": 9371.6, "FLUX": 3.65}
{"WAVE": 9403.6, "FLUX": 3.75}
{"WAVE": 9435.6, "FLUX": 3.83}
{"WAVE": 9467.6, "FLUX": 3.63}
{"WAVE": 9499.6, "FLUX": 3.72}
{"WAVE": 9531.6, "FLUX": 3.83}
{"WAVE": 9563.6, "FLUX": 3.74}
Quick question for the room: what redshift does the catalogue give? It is 0.263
